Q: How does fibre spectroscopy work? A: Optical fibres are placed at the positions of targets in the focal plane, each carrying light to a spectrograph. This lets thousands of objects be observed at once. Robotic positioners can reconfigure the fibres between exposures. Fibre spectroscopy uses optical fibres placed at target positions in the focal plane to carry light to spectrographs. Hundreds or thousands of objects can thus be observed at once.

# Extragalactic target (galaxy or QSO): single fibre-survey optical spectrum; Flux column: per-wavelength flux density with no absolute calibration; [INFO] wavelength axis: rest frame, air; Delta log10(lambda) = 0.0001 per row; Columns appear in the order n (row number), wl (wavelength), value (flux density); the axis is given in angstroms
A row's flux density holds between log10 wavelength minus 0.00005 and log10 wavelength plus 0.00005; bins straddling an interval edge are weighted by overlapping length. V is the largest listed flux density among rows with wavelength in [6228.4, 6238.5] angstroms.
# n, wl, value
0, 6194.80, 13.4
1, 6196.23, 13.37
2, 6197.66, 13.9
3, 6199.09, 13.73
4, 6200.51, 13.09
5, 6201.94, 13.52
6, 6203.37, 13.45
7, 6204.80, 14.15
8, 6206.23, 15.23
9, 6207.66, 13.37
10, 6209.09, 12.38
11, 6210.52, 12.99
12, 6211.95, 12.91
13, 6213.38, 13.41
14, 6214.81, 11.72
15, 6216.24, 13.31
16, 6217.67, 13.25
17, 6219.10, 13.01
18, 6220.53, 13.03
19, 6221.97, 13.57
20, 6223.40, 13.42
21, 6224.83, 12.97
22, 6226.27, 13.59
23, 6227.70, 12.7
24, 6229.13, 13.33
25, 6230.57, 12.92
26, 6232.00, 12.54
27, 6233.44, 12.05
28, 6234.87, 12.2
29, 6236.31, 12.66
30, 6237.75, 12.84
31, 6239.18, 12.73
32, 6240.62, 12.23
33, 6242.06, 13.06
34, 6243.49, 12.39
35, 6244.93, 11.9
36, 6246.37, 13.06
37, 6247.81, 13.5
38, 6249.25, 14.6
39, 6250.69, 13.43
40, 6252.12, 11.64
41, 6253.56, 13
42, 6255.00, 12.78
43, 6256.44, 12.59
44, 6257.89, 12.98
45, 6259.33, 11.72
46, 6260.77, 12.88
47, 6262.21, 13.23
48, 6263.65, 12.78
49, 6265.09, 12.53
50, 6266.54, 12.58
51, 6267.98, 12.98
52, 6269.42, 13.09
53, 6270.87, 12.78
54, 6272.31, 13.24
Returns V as 13.33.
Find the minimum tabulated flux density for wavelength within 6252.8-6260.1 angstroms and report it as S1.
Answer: 11.72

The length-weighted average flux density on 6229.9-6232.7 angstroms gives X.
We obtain 12.7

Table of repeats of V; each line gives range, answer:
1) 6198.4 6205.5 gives 14.15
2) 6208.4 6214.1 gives 13.41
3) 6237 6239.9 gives 12.84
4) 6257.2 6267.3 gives 13.23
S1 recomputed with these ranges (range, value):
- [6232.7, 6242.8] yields 12.05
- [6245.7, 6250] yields 13.06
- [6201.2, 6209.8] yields 12.38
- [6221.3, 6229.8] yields 12.7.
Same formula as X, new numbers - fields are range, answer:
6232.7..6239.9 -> 12.5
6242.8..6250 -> 13.1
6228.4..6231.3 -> 13.1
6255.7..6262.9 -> 12.7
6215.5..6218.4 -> 13.3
